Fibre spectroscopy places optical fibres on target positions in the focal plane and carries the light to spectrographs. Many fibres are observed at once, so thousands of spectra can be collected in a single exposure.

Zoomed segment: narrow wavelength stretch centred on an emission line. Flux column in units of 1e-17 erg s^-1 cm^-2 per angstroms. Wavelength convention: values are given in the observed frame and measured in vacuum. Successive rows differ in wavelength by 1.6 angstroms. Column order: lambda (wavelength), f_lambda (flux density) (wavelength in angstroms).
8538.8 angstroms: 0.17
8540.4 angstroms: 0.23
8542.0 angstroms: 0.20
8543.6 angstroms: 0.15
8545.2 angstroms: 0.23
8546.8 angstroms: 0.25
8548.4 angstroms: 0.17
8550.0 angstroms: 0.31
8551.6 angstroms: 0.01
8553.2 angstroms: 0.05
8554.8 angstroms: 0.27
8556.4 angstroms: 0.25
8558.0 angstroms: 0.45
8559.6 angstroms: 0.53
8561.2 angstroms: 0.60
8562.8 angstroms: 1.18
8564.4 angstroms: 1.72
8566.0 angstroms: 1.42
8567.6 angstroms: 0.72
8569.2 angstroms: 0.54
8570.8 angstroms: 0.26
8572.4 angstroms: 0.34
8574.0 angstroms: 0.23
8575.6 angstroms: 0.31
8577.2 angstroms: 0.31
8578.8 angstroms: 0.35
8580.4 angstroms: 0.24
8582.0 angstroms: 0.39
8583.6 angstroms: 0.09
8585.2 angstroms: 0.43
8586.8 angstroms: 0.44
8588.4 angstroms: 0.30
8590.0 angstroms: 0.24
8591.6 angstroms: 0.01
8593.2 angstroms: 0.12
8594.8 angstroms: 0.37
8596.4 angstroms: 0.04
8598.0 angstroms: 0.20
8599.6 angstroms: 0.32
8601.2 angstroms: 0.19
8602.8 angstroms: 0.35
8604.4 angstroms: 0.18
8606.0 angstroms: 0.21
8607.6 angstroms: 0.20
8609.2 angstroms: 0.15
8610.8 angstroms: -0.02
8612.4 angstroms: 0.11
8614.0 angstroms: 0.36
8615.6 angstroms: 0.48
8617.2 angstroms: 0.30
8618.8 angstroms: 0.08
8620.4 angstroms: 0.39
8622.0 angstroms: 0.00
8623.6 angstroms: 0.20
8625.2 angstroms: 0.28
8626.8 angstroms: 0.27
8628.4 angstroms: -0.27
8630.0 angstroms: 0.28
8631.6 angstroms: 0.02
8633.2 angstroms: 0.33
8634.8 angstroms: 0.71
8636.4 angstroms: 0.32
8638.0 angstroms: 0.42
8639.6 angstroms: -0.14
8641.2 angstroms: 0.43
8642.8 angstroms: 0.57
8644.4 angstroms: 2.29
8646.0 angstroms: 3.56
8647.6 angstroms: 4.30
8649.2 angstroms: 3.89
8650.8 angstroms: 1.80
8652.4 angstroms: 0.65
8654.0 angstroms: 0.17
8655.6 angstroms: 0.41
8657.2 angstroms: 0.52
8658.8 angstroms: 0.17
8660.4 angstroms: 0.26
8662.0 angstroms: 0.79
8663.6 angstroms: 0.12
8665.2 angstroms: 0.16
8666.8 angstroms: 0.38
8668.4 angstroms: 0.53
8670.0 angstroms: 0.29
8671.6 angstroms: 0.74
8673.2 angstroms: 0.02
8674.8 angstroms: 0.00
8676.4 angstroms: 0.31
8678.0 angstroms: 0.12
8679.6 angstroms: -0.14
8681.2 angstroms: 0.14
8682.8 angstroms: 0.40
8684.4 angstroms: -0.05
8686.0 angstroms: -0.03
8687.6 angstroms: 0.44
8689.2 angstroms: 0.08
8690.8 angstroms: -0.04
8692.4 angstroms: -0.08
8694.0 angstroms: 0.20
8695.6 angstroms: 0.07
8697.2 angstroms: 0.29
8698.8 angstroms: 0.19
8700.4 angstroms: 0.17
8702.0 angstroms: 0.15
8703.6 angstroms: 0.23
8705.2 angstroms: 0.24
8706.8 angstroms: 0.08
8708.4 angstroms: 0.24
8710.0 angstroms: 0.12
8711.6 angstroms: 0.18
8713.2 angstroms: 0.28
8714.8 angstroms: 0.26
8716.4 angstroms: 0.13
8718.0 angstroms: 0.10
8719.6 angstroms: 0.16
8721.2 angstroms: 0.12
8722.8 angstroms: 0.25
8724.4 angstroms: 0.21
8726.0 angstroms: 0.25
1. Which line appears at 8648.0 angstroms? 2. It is [O III]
